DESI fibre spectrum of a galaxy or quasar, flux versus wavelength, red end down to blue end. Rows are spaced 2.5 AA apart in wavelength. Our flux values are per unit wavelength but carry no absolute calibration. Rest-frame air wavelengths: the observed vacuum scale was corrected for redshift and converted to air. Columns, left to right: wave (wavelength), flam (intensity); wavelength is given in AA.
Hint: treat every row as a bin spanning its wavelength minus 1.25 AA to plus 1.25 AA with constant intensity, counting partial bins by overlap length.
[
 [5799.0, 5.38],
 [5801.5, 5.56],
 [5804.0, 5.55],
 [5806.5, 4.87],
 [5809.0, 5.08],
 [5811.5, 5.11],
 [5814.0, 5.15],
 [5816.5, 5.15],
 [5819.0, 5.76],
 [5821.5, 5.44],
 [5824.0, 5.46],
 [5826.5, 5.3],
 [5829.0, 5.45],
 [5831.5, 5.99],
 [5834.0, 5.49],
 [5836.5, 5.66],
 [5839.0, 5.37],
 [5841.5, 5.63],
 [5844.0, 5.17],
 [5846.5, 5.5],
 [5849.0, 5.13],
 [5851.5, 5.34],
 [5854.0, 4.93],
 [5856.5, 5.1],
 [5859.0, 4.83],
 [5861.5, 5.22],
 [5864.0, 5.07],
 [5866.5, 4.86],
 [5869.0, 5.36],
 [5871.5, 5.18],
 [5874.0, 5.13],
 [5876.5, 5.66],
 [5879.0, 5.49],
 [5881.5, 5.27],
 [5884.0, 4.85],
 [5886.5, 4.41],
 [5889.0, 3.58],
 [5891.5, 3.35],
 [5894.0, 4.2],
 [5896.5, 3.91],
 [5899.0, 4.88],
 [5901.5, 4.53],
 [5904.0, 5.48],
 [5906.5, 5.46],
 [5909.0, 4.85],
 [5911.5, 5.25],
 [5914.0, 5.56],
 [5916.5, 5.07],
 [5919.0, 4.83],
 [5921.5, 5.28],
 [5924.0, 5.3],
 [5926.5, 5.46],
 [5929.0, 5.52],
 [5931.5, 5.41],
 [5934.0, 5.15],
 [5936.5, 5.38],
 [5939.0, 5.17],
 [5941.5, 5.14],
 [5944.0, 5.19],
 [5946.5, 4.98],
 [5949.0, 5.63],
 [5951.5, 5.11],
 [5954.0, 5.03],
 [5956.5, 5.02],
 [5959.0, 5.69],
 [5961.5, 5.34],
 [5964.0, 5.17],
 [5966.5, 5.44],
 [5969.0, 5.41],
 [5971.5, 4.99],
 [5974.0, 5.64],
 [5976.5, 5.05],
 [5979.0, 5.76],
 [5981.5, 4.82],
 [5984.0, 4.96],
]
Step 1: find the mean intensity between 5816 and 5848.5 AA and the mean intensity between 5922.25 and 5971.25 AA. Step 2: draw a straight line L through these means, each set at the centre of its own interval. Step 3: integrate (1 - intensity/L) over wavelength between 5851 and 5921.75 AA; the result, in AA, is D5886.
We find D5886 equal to 6.2 AA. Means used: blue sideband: 5.49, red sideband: 5.29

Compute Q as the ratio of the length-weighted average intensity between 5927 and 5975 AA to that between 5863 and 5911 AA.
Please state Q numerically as 1.10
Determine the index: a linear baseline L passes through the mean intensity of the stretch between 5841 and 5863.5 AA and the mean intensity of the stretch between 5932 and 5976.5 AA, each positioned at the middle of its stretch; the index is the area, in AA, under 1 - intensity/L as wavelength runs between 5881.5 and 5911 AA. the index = 3.8 AA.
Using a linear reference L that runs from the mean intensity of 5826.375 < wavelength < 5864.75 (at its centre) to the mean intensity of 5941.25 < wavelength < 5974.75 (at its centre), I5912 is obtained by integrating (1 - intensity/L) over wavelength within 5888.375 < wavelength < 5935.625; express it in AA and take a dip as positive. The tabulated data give 3.32 AA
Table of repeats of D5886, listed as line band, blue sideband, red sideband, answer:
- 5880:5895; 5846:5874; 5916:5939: 2.56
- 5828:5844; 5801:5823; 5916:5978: -0.86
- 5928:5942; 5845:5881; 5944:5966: -0.16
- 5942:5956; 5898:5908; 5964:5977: 0.16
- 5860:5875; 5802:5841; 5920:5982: 0.63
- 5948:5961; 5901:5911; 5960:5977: -0.06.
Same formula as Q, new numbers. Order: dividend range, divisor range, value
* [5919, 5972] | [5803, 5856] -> 0.98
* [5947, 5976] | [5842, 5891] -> 1.05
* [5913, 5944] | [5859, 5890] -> 1.05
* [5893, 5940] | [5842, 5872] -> 0.99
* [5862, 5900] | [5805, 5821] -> 0.91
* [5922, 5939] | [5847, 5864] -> 1.05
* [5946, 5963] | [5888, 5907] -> 1.20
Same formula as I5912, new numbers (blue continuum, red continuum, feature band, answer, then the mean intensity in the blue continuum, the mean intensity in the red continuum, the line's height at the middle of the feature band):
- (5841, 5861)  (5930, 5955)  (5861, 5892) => 1.7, 5.19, 5.22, 5.2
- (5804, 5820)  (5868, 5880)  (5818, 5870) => -0.5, 5.21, 5.36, 5.29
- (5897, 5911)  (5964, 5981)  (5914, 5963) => -0.8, 4.99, 5.34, 5.17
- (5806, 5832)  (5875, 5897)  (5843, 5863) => -0.9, 5.34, 4.55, 4.94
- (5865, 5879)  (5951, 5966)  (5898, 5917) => 0.4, 5.26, 5.24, 5.25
